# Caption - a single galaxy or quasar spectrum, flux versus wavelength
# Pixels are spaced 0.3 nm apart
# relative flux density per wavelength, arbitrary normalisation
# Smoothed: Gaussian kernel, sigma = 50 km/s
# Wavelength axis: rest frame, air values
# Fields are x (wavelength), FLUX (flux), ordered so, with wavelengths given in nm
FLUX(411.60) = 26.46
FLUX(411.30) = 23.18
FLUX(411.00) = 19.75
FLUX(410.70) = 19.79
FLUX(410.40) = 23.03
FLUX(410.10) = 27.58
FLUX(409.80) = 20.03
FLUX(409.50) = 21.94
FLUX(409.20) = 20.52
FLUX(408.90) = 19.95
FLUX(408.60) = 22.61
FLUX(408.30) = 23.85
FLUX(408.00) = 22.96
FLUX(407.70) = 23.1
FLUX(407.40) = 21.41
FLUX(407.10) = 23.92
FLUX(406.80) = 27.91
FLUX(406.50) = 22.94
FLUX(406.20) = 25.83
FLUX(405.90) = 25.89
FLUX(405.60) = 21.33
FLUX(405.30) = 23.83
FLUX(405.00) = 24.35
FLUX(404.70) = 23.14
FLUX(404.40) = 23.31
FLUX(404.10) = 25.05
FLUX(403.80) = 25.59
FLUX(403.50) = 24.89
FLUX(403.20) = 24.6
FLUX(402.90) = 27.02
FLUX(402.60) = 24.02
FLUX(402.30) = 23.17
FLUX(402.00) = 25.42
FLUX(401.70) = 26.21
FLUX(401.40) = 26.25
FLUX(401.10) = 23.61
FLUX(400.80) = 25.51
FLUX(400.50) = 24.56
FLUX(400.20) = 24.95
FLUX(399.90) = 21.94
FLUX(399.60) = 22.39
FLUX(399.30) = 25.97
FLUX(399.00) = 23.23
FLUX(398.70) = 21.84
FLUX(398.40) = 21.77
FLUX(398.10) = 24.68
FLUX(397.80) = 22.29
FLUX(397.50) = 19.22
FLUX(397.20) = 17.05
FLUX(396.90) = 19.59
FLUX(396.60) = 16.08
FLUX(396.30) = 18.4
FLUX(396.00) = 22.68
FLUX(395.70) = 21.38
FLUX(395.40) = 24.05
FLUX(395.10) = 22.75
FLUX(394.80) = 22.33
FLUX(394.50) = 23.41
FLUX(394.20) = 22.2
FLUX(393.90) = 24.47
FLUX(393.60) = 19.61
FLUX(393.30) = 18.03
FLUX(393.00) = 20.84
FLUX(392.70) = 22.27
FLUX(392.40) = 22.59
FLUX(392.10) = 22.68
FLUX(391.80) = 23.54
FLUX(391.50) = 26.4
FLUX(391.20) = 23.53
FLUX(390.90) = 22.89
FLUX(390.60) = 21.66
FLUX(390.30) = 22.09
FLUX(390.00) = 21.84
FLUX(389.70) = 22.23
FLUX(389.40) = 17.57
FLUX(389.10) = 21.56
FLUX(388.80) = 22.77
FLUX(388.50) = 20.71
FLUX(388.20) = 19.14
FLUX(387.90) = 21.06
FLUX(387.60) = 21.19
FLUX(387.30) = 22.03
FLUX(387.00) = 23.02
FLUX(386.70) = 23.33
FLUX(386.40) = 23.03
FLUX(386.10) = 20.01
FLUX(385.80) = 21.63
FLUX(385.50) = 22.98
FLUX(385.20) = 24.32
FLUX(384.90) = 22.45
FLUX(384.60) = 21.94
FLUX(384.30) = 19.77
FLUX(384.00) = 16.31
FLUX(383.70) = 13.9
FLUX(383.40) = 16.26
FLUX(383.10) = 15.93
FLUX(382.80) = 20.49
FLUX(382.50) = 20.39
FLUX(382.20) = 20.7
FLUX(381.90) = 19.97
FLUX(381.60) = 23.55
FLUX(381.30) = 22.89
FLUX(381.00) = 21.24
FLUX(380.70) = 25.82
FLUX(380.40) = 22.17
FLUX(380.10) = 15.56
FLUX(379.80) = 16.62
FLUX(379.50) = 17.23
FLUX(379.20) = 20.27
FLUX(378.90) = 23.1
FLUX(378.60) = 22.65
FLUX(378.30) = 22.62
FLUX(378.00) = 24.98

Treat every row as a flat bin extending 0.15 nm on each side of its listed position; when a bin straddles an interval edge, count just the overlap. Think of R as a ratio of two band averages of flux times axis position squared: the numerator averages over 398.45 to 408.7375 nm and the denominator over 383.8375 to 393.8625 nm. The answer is 1.20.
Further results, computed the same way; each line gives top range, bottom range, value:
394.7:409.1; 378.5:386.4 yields 1.26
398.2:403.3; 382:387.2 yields 1.29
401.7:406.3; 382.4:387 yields 1.33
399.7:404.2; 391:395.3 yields 1.15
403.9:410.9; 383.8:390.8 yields 1.20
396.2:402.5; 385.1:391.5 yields 1.09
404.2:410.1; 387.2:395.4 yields 1.15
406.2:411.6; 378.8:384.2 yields 1.34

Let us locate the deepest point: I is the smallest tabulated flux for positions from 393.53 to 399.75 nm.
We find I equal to 16.08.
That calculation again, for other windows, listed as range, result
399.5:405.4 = 21.94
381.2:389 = 13.9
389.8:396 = 18.03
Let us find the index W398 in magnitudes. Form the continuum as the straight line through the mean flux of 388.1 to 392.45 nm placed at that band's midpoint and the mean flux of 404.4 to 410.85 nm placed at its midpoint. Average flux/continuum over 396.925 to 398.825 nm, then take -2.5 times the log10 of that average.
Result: 0.08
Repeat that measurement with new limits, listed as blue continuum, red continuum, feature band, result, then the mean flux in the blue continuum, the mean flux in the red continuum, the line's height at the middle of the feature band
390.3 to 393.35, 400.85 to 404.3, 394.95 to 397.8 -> 0.17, 22.6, 25.1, 23.6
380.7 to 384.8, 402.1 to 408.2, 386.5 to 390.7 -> -0.03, 19.8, 24.2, 20.9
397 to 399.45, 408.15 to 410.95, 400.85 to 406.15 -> -0.12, 22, 22.1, 22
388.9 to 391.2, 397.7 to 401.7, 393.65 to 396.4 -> 0.02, 21.6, 23.9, 22.8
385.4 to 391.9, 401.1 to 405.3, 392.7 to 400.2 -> 0.09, 22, 24.8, 23.5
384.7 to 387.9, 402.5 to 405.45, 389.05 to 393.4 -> 0.04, 22.3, 24.6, 23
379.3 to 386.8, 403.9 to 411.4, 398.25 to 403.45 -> -0.09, 20.3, 23.1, 22.3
